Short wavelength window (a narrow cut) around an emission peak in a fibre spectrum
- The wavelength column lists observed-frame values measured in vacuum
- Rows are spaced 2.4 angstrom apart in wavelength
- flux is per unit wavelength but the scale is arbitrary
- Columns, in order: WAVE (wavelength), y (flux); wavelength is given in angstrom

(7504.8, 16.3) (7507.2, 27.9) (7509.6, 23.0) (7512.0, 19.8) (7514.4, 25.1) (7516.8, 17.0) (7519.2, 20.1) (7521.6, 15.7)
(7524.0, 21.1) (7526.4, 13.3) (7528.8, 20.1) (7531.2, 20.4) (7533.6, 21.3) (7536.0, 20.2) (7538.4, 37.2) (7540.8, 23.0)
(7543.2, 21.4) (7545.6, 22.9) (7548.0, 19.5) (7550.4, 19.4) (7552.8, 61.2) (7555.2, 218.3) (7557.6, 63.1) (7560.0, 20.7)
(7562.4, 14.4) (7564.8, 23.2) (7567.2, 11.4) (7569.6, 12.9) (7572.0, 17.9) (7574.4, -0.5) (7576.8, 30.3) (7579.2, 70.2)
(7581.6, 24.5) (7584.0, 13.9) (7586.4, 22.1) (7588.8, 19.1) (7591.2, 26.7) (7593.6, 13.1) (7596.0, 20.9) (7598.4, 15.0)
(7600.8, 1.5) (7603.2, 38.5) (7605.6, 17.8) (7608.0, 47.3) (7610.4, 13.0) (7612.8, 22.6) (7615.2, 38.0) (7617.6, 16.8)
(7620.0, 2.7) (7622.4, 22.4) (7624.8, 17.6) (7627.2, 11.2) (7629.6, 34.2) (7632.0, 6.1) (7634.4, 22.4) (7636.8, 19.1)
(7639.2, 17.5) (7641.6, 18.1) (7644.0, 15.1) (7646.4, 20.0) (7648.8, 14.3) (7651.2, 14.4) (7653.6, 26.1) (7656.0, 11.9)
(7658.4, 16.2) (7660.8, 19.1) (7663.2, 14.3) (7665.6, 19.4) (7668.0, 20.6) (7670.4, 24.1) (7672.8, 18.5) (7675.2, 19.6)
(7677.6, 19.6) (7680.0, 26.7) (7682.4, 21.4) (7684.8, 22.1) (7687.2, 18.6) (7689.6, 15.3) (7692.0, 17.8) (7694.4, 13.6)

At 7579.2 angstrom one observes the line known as [N II]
